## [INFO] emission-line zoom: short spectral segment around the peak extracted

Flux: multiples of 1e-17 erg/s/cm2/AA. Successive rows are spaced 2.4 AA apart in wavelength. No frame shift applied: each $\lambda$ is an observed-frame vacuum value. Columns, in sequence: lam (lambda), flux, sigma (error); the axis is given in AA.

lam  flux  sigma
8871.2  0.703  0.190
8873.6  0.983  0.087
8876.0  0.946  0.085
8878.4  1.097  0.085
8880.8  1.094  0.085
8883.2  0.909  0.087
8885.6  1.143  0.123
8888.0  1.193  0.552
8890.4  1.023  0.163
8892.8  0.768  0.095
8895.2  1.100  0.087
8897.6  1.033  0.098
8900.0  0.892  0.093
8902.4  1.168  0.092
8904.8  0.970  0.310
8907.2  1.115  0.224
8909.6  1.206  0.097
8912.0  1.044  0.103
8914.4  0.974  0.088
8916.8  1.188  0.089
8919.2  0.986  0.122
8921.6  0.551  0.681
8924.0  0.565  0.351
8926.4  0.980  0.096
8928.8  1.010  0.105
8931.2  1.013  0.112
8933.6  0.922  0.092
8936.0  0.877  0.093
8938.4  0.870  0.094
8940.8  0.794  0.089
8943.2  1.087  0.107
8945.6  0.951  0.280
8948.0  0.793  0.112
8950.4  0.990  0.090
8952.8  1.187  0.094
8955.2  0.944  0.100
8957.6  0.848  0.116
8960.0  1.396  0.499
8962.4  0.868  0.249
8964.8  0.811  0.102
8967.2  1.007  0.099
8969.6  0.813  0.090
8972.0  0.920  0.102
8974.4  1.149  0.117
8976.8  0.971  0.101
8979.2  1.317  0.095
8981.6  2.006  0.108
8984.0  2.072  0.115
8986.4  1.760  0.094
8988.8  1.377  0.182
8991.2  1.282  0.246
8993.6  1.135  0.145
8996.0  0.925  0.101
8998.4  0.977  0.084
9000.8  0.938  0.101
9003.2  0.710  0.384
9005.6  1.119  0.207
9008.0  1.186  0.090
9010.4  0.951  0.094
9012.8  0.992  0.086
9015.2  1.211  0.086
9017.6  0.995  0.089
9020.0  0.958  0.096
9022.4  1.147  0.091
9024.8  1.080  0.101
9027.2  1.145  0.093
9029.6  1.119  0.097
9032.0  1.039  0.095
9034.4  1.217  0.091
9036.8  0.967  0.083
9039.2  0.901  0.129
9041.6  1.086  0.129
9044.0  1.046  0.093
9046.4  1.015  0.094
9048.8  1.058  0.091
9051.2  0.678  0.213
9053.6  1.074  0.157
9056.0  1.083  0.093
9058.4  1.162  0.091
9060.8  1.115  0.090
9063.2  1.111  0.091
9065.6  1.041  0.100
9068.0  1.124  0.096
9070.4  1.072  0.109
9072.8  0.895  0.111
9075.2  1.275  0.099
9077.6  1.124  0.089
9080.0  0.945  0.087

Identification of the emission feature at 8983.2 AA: Hbeta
